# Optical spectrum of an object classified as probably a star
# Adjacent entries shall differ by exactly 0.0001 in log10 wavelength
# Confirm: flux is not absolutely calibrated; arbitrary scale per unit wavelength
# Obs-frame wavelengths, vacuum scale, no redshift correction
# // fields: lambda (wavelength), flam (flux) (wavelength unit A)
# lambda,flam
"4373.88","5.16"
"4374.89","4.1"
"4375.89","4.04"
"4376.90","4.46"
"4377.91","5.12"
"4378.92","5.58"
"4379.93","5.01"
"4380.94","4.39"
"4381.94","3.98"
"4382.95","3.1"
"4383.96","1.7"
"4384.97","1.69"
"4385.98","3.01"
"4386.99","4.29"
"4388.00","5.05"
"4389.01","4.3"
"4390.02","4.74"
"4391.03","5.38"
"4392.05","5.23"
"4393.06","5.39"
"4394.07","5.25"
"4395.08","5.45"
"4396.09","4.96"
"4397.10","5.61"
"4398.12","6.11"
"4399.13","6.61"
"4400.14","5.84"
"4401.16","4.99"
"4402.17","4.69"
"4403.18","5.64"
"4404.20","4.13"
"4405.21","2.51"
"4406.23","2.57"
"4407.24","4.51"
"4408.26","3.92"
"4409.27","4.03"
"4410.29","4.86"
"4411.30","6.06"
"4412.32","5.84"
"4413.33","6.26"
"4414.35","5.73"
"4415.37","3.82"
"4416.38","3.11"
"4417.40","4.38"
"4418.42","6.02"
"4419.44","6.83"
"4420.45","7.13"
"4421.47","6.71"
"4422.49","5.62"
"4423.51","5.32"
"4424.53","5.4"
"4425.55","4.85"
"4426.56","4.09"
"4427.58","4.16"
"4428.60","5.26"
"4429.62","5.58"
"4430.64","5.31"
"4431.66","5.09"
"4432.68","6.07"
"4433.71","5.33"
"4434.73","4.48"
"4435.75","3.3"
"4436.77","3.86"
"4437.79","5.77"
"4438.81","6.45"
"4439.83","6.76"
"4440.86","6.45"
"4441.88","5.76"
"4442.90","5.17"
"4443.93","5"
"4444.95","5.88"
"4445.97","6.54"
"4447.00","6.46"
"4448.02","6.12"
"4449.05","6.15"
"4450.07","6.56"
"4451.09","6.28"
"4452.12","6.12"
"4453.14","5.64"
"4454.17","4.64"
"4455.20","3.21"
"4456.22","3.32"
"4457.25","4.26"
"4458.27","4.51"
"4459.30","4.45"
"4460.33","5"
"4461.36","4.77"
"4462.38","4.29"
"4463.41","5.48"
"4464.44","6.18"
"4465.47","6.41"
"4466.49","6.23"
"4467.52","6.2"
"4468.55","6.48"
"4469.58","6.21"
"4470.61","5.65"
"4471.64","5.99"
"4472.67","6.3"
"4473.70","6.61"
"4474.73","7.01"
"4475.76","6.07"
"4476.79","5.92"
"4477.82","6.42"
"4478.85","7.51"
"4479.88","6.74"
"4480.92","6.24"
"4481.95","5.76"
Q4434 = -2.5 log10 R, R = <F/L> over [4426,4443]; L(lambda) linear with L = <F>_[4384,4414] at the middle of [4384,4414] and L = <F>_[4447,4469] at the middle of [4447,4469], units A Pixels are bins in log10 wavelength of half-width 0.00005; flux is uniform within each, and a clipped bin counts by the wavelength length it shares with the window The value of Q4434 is -0.02 mag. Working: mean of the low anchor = 4.75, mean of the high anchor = 5.37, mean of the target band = 5.23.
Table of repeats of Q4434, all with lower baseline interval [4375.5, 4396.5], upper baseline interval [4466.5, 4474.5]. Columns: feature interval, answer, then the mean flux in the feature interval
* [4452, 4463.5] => 0.289 mag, 4.56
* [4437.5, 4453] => -0.076 mag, 6.09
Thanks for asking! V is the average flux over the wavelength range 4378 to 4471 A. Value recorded 5.11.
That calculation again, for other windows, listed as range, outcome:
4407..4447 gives 5.32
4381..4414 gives 4.62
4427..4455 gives 5.53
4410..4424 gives 5.56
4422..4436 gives 5.02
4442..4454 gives 5.95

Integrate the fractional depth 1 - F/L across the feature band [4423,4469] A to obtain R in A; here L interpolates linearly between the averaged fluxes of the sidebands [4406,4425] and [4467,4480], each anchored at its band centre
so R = 3.7 A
